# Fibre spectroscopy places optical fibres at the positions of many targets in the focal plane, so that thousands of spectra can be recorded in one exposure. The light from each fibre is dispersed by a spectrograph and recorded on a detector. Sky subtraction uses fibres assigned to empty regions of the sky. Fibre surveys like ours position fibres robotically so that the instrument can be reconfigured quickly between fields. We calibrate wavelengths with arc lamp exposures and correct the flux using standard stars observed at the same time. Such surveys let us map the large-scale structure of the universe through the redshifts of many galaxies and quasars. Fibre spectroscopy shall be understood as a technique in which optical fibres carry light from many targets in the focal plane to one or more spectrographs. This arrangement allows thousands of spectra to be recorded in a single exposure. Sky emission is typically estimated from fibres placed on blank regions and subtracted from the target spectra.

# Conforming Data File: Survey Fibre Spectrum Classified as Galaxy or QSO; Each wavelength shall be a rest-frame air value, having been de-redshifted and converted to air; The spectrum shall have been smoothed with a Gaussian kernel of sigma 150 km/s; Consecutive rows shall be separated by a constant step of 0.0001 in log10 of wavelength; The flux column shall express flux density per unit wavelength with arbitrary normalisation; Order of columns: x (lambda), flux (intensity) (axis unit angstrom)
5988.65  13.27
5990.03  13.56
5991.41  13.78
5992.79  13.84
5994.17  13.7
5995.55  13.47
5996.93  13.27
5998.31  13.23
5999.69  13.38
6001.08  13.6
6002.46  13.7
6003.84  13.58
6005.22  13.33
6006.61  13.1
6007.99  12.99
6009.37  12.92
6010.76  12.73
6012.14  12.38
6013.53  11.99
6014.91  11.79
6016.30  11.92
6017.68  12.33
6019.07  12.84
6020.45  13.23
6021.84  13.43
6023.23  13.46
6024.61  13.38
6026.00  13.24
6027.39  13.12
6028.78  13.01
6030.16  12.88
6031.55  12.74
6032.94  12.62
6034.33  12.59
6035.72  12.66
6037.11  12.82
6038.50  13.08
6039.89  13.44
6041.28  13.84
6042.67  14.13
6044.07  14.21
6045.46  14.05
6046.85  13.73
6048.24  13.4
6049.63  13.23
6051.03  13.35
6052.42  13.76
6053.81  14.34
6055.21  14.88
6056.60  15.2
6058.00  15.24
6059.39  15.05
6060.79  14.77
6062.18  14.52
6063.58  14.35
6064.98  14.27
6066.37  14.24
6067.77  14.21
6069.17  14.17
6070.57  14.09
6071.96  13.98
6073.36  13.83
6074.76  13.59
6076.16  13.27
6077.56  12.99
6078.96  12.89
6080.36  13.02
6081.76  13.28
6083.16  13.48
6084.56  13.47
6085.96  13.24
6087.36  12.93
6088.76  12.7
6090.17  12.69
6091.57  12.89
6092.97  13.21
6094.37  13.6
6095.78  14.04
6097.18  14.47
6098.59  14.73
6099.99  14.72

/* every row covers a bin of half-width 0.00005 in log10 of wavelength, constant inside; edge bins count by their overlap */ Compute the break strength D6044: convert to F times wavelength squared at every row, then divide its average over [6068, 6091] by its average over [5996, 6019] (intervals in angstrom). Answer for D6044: 1.06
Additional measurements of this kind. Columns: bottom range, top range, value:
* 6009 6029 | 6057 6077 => 1.13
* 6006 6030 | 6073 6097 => 1.06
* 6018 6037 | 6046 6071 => 1.11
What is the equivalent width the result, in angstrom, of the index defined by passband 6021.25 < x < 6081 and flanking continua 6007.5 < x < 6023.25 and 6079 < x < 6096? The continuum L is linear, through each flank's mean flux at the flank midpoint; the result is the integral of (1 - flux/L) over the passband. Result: -3.7 angstrom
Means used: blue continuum 12.6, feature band 13.7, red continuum 13.2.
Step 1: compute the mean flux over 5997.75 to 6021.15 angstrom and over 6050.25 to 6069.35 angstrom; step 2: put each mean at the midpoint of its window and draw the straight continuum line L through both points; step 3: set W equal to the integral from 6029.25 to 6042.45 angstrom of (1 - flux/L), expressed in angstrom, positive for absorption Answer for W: 0.7 angstrom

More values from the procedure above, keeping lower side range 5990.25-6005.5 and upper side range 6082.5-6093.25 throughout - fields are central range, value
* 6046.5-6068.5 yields -1.8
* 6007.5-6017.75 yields 0.8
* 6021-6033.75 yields 0.3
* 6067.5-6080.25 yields -0.5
